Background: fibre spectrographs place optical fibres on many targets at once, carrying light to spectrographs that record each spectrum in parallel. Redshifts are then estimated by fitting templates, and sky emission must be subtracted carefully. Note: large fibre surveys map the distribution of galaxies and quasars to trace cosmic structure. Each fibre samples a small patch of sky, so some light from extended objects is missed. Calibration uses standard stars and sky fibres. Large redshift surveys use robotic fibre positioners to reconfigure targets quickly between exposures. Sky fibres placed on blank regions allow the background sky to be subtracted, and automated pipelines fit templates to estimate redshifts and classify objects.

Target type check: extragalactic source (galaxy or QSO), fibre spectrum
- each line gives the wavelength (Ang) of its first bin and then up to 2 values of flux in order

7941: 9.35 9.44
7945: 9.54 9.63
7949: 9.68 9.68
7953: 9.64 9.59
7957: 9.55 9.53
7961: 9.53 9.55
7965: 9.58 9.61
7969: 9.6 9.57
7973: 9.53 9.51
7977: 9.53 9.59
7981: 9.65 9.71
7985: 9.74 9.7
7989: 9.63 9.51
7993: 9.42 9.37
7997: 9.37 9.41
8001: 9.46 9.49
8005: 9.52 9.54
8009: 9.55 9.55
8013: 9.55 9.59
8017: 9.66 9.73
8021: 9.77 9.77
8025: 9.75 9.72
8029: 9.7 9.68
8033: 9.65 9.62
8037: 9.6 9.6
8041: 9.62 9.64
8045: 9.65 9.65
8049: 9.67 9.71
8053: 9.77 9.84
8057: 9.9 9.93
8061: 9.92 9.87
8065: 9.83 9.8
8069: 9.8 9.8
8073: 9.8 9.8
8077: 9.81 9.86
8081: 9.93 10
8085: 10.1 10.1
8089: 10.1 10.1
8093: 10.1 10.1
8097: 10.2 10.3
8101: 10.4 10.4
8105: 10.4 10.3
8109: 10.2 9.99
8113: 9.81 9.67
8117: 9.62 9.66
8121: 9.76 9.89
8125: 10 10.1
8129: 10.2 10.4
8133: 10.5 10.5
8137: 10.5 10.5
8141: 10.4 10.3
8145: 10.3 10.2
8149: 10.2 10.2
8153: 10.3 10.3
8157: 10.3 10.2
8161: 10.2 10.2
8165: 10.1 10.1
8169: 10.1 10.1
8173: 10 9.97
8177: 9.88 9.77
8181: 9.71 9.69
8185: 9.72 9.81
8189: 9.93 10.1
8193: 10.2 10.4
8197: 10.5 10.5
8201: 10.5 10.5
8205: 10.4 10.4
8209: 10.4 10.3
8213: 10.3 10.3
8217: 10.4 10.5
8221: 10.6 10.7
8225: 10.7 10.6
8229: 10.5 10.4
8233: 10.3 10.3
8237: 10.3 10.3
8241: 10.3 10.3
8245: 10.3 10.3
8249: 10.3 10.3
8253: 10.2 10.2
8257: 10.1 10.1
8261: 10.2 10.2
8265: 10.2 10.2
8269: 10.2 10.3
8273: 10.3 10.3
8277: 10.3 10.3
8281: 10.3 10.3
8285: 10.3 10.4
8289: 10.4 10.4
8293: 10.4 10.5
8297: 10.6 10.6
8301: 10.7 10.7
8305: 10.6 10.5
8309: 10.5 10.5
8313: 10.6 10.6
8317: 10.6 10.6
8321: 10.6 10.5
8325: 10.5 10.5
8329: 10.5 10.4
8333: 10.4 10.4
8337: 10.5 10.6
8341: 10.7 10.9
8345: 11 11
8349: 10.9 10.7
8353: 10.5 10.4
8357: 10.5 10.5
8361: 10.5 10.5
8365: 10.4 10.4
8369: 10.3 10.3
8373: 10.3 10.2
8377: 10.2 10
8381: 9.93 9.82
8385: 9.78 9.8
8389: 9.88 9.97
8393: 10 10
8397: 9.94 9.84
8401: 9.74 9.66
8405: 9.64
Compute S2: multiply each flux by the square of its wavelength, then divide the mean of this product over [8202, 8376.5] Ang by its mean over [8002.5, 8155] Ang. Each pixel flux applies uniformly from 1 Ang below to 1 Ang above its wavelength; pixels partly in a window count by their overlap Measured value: 1.11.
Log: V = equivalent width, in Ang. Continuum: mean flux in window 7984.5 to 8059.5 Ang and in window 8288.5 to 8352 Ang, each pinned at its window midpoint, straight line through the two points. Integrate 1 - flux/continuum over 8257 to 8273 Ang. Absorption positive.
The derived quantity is 0.3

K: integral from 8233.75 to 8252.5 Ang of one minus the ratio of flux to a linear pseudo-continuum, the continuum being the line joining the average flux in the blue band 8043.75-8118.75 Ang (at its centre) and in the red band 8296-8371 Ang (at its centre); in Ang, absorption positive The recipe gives 0.09 Ang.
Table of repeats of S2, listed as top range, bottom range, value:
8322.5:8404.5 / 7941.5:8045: 1.18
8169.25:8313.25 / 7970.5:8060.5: 1.13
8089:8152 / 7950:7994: 1.10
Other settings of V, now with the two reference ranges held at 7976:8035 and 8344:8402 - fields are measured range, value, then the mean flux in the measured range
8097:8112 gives -0.8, 10.3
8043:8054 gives 0.0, 9.69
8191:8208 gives -0.8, 10.4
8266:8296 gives -0.7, 10.3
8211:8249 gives -1.6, 10.4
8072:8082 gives -0.1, 9.84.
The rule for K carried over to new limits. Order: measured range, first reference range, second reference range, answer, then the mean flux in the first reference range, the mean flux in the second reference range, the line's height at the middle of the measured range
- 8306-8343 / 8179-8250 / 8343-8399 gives -0.88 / 10.3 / 10.3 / 10.3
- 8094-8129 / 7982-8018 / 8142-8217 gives -0.41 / 9.54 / 10.2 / 9.94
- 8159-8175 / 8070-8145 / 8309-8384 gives 0.13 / 10.1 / 10.5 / 10.2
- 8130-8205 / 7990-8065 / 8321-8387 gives -1.60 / 9.64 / 10.4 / 9.98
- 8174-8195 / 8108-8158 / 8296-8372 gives 0.73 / 10.2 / 10.6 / 10.3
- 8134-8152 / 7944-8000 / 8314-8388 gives -0.69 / 9.57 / 10.4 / 9.96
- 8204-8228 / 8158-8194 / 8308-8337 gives -0.79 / 9.99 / 10.5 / 10.1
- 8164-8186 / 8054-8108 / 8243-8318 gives 0.57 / 10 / 10.4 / 10.2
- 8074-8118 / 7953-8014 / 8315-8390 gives -1.09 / 9.55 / 10.4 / 9.82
